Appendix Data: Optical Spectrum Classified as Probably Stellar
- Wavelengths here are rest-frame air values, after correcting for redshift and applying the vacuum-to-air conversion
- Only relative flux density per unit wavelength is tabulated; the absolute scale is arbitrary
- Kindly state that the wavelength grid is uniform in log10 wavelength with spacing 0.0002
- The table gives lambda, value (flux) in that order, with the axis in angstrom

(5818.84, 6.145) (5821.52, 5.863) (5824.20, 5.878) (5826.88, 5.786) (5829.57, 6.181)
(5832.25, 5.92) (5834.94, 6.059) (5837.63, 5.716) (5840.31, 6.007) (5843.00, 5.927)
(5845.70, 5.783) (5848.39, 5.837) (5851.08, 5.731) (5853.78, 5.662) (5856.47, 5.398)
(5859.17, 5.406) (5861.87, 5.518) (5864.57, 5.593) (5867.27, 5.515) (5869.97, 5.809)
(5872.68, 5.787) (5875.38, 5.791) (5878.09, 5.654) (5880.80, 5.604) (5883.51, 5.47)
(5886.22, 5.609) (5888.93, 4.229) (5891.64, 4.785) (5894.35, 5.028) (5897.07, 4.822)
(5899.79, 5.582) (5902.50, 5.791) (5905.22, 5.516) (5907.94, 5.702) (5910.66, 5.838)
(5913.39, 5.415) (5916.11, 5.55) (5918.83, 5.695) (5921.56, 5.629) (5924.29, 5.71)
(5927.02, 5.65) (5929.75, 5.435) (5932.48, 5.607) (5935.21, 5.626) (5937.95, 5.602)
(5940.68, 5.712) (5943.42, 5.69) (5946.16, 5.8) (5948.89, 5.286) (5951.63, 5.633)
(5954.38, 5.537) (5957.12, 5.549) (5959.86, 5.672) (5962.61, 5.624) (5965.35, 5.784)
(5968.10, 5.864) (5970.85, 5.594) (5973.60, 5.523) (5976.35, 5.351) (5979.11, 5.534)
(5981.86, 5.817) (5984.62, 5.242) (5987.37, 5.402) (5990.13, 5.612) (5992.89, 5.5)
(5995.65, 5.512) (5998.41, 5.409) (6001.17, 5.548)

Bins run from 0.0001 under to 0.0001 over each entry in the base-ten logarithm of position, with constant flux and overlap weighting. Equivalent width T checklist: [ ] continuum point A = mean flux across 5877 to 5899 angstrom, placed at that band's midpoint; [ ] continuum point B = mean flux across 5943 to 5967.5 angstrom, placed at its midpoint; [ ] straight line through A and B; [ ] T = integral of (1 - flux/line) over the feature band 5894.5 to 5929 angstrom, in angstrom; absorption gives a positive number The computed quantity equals -1.5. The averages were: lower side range 5.15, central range 5.55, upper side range 5.63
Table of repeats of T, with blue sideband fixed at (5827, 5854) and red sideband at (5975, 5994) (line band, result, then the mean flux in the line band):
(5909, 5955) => 0.18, 5.61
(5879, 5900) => 2.28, 5.13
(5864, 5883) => 0.40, 5.67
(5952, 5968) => -0.26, 5.65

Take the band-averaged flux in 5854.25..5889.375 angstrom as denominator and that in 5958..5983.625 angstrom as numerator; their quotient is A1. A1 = 1.0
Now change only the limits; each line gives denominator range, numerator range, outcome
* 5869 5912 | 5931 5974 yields 1.04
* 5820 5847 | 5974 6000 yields 0.93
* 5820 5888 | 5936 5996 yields 0.97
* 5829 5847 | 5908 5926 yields 0.95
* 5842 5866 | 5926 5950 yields 0.99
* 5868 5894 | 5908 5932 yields 1.04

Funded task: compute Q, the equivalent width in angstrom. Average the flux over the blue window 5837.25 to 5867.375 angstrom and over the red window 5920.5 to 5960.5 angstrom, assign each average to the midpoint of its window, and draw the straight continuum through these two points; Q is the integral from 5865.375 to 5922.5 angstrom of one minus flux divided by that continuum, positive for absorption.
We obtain 1.8 angstrom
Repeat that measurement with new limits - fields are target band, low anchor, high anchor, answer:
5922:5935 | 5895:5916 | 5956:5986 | -0.2 angstrom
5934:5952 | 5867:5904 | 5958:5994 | -0.4 angstrom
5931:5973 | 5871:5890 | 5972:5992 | -1.1 angstrom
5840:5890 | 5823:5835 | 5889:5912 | 0.4 angstrom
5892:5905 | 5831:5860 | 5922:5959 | 0.9 angstrom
